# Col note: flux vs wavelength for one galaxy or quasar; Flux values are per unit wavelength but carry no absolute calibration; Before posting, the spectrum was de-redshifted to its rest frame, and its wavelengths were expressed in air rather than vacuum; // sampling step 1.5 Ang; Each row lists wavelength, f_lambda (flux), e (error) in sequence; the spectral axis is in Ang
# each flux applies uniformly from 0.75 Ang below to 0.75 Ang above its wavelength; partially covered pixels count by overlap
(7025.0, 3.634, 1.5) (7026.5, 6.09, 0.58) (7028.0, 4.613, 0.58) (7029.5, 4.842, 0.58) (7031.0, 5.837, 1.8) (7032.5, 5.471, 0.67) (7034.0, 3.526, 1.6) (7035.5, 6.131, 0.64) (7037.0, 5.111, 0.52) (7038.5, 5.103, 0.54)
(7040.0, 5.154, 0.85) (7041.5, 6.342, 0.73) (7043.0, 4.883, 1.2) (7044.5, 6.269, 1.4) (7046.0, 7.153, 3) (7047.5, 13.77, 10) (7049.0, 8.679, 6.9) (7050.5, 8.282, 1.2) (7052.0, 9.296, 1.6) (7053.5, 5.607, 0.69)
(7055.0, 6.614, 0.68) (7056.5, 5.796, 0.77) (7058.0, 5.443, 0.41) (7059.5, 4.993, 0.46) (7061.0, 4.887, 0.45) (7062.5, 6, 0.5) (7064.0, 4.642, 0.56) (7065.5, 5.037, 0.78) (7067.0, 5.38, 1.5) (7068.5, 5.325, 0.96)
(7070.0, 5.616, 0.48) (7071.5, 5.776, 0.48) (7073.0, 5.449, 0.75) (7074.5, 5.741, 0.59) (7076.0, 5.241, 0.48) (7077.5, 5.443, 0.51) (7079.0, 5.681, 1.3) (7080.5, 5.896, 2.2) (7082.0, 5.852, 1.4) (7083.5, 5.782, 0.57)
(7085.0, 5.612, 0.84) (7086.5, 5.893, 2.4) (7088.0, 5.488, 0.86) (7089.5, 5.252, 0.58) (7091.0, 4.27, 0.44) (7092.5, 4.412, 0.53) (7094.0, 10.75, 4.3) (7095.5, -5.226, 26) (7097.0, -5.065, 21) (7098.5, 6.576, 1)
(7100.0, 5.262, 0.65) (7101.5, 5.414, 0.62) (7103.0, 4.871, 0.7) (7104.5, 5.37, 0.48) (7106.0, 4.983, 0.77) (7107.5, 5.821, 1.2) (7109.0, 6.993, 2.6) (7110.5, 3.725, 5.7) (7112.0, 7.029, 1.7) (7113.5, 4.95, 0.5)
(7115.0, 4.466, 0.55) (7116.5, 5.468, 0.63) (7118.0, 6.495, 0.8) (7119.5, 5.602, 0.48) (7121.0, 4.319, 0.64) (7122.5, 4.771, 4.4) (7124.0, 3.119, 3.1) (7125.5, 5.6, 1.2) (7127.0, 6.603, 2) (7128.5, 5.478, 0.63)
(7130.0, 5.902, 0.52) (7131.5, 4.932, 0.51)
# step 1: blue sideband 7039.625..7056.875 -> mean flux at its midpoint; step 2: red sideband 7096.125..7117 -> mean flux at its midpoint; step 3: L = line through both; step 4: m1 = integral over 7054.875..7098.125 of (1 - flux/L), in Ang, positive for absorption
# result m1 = 8.8 Ang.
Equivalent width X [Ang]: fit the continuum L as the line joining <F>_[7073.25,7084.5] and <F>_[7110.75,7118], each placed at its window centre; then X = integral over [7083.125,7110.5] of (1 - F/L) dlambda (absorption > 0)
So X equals 5.0 Ang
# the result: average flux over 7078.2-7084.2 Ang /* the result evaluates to 5.8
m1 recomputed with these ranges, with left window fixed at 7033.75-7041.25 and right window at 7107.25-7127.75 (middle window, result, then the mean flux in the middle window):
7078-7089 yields -0.9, 5.73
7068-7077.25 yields -0.5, 5.53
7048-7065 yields -4.1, 6.47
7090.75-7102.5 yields 4.5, 3.29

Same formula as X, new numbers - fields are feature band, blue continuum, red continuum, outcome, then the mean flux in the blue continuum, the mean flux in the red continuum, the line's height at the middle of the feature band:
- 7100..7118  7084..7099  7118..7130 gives -3.4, 3.78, 5.21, 4.55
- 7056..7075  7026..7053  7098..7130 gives 2.2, 6.47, 5.38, 6.09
